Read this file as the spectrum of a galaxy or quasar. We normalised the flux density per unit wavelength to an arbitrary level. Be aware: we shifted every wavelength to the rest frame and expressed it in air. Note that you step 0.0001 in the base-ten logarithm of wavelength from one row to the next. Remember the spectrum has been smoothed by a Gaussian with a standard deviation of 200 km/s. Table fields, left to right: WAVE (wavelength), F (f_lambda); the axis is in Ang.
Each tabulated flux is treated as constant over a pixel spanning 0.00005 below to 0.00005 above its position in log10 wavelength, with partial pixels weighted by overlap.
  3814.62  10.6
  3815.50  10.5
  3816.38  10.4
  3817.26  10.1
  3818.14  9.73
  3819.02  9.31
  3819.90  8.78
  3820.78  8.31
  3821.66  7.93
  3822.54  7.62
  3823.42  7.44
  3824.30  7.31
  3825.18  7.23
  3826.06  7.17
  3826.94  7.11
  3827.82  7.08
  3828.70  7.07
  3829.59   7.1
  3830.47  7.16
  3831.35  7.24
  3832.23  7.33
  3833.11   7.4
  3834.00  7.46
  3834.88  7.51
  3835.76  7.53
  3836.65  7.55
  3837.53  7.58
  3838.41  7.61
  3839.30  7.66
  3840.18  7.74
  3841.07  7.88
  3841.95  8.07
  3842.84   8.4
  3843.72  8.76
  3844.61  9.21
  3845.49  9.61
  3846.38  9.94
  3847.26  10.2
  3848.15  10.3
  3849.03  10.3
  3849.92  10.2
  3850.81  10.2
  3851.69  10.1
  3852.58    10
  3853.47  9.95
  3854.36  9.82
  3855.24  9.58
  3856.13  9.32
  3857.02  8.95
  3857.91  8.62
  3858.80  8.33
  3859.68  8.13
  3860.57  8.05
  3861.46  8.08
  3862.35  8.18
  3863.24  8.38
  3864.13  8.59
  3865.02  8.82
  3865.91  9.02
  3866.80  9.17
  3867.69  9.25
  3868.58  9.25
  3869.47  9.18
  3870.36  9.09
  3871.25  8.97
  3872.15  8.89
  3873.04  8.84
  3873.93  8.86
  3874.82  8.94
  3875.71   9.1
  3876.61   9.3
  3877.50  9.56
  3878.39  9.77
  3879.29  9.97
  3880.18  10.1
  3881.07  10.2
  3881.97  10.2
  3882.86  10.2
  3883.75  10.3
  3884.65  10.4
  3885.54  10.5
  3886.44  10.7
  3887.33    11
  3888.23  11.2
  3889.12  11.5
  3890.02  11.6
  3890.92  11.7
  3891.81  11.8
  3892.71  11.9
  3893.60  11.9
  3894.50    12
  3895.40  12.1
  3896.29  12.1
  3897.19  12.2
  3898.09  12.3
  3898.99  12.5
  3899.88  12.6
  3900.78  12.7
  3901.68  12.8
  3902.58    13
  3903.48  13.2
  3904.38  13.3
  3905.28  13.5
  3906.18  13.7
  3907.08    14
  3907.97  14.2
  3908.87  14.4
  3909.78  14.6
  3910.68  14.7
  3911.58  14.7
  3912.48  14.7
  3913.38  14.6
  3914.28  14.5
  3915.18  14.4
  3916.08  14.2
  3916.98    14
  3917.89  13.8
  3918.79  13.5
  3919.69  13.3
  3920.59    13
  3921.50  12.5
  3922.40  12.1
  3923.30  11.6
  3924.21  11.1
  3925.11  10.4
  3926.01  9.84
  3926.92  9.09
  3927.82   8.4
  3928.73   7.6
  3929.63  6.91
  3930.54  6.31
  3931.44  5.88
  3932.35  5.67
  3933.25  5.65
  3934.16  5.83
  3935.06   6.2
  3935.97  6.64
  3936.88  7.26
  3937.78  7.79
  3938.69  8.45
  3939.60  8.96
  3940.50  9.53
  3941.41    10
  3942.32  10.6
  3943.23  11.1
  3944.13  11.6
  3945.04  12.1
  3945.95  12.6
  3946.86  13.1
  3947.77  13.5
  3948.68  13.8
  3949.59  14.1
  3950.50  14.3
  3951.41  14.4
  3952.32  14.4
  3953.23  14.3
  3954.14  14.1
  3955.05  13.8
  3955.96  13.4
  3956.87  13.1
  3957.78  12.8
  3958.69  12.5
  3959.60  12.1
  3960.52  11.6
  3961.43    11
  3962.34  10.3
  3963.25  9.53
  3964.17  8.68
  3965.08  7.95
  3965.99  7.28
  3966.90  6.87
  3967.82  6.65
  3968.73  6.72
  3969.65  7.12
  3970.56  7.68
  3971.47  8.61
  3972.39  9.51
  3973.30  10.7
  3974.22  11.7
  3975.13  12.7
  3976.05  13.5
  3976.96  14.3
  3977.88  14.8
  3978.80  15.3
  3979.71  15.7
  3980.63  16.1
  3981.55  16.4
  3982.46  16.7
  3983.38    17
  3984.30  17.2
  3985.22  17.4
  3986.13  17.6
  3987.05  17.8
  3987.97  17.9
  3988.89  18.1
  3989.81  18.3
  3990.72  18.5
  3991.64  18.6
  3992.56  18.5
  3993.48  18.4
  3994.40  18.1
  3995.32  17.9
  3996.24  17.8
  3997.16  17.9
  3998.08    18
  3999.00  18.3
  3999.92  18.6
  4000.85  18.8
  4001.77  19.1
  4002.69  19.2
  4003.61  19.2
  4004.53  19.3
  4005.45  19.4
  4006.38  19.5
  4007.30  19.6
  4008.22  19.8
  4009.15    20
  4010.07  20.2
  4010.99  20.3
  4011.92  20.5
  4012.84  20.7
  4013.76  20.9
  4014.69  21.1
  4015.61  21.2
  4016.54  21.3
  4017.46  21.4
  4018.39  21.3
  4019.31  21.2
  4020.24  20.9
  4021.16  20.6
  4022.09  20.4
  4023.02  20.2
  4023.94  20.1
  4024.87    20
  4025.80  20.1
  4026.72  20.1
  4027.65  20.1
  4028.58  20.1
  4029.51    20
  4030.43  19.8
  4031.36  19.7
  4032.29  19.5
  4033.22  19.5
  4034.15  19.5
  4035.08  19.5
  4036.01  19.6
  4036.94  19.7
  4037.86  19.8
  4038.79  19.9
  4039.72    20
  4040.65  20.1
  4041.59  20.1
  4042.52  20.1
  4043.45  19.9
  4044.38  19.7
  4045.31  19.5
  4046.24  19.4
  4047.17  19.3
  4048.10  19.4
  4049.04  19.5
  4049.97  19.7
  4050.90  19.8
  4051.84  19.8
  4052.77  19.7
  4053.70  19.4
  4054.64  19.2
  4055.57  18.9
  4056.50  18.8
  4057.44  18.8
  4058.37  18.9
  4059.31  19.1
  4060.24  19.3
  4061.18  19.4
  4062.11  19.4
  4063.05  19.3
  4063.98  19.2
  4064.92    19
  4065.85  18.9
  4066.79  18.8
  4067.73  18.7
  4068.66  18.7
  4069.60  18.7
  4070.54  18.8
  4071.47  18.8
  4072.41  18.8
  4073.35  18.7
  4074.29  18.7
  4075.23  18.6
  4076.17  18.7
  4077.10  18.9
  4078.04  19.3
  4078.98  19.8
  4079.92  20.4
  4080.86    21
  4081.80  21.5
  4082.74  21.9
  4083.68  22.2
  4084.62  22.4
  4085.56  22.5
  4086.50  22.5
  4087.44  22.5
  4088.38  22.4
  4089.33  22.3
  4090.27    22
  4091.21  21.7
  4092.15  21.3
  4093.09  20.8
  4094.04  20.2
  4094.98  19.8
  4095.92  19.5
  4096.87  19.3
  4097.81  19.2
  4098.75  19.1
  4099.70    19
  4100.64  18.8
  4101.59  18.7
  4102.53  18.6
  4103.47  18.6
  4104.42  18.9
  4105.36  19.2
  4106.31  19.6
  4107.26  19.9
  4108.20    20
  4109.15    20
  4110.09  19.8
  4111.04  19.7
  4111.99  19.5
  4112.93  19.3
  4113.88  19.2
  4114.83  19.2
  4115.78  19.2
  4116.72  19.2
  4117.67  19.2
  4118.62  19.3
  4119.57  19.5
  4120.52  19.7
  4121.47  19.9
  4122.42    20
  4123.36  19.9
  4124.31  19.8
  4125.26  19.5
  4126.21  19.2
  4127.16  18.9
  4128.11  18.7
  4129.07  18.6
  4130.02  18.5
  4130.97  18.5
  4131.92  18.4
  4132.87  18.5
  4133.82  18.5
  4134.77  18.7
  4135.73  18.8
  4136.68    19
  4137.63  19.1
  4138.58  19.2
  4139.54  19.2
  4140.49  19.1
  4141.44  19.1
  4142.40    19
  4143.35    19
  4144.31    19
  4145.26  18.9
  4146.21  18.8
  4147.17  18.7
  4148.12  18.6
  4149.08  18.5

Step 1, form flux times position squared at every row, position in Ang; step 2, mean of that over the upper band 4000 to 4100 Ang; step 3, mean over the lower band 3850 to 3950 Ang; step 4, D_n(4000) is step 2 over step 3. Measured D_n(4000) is 2.01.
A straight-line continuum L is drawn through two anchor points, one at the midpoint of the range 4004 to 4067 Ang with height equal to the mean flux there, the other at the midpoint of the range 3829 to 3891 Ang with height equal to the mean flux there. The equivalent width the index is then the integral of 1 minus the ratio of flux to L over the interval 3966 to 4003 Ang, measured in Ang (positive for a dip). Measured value 3.8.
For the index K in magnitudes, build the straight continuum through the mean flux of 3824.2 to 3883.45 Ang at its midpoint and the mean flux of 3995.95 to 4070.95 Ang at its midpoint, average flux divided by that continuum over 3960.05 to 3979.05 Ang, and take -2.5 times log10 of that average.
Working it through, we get 0.49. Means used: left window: 8.73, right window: 19.6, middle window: 10.1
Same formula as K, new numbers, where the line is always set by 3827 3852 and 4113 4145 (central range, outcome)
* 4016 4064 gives -0.248 mag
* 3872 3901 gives -0.074 mag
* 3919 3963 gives 0.134 mag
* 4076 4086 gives -0.201 mag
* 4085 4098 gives -0.195 mag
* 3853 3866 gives 0.035 mag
